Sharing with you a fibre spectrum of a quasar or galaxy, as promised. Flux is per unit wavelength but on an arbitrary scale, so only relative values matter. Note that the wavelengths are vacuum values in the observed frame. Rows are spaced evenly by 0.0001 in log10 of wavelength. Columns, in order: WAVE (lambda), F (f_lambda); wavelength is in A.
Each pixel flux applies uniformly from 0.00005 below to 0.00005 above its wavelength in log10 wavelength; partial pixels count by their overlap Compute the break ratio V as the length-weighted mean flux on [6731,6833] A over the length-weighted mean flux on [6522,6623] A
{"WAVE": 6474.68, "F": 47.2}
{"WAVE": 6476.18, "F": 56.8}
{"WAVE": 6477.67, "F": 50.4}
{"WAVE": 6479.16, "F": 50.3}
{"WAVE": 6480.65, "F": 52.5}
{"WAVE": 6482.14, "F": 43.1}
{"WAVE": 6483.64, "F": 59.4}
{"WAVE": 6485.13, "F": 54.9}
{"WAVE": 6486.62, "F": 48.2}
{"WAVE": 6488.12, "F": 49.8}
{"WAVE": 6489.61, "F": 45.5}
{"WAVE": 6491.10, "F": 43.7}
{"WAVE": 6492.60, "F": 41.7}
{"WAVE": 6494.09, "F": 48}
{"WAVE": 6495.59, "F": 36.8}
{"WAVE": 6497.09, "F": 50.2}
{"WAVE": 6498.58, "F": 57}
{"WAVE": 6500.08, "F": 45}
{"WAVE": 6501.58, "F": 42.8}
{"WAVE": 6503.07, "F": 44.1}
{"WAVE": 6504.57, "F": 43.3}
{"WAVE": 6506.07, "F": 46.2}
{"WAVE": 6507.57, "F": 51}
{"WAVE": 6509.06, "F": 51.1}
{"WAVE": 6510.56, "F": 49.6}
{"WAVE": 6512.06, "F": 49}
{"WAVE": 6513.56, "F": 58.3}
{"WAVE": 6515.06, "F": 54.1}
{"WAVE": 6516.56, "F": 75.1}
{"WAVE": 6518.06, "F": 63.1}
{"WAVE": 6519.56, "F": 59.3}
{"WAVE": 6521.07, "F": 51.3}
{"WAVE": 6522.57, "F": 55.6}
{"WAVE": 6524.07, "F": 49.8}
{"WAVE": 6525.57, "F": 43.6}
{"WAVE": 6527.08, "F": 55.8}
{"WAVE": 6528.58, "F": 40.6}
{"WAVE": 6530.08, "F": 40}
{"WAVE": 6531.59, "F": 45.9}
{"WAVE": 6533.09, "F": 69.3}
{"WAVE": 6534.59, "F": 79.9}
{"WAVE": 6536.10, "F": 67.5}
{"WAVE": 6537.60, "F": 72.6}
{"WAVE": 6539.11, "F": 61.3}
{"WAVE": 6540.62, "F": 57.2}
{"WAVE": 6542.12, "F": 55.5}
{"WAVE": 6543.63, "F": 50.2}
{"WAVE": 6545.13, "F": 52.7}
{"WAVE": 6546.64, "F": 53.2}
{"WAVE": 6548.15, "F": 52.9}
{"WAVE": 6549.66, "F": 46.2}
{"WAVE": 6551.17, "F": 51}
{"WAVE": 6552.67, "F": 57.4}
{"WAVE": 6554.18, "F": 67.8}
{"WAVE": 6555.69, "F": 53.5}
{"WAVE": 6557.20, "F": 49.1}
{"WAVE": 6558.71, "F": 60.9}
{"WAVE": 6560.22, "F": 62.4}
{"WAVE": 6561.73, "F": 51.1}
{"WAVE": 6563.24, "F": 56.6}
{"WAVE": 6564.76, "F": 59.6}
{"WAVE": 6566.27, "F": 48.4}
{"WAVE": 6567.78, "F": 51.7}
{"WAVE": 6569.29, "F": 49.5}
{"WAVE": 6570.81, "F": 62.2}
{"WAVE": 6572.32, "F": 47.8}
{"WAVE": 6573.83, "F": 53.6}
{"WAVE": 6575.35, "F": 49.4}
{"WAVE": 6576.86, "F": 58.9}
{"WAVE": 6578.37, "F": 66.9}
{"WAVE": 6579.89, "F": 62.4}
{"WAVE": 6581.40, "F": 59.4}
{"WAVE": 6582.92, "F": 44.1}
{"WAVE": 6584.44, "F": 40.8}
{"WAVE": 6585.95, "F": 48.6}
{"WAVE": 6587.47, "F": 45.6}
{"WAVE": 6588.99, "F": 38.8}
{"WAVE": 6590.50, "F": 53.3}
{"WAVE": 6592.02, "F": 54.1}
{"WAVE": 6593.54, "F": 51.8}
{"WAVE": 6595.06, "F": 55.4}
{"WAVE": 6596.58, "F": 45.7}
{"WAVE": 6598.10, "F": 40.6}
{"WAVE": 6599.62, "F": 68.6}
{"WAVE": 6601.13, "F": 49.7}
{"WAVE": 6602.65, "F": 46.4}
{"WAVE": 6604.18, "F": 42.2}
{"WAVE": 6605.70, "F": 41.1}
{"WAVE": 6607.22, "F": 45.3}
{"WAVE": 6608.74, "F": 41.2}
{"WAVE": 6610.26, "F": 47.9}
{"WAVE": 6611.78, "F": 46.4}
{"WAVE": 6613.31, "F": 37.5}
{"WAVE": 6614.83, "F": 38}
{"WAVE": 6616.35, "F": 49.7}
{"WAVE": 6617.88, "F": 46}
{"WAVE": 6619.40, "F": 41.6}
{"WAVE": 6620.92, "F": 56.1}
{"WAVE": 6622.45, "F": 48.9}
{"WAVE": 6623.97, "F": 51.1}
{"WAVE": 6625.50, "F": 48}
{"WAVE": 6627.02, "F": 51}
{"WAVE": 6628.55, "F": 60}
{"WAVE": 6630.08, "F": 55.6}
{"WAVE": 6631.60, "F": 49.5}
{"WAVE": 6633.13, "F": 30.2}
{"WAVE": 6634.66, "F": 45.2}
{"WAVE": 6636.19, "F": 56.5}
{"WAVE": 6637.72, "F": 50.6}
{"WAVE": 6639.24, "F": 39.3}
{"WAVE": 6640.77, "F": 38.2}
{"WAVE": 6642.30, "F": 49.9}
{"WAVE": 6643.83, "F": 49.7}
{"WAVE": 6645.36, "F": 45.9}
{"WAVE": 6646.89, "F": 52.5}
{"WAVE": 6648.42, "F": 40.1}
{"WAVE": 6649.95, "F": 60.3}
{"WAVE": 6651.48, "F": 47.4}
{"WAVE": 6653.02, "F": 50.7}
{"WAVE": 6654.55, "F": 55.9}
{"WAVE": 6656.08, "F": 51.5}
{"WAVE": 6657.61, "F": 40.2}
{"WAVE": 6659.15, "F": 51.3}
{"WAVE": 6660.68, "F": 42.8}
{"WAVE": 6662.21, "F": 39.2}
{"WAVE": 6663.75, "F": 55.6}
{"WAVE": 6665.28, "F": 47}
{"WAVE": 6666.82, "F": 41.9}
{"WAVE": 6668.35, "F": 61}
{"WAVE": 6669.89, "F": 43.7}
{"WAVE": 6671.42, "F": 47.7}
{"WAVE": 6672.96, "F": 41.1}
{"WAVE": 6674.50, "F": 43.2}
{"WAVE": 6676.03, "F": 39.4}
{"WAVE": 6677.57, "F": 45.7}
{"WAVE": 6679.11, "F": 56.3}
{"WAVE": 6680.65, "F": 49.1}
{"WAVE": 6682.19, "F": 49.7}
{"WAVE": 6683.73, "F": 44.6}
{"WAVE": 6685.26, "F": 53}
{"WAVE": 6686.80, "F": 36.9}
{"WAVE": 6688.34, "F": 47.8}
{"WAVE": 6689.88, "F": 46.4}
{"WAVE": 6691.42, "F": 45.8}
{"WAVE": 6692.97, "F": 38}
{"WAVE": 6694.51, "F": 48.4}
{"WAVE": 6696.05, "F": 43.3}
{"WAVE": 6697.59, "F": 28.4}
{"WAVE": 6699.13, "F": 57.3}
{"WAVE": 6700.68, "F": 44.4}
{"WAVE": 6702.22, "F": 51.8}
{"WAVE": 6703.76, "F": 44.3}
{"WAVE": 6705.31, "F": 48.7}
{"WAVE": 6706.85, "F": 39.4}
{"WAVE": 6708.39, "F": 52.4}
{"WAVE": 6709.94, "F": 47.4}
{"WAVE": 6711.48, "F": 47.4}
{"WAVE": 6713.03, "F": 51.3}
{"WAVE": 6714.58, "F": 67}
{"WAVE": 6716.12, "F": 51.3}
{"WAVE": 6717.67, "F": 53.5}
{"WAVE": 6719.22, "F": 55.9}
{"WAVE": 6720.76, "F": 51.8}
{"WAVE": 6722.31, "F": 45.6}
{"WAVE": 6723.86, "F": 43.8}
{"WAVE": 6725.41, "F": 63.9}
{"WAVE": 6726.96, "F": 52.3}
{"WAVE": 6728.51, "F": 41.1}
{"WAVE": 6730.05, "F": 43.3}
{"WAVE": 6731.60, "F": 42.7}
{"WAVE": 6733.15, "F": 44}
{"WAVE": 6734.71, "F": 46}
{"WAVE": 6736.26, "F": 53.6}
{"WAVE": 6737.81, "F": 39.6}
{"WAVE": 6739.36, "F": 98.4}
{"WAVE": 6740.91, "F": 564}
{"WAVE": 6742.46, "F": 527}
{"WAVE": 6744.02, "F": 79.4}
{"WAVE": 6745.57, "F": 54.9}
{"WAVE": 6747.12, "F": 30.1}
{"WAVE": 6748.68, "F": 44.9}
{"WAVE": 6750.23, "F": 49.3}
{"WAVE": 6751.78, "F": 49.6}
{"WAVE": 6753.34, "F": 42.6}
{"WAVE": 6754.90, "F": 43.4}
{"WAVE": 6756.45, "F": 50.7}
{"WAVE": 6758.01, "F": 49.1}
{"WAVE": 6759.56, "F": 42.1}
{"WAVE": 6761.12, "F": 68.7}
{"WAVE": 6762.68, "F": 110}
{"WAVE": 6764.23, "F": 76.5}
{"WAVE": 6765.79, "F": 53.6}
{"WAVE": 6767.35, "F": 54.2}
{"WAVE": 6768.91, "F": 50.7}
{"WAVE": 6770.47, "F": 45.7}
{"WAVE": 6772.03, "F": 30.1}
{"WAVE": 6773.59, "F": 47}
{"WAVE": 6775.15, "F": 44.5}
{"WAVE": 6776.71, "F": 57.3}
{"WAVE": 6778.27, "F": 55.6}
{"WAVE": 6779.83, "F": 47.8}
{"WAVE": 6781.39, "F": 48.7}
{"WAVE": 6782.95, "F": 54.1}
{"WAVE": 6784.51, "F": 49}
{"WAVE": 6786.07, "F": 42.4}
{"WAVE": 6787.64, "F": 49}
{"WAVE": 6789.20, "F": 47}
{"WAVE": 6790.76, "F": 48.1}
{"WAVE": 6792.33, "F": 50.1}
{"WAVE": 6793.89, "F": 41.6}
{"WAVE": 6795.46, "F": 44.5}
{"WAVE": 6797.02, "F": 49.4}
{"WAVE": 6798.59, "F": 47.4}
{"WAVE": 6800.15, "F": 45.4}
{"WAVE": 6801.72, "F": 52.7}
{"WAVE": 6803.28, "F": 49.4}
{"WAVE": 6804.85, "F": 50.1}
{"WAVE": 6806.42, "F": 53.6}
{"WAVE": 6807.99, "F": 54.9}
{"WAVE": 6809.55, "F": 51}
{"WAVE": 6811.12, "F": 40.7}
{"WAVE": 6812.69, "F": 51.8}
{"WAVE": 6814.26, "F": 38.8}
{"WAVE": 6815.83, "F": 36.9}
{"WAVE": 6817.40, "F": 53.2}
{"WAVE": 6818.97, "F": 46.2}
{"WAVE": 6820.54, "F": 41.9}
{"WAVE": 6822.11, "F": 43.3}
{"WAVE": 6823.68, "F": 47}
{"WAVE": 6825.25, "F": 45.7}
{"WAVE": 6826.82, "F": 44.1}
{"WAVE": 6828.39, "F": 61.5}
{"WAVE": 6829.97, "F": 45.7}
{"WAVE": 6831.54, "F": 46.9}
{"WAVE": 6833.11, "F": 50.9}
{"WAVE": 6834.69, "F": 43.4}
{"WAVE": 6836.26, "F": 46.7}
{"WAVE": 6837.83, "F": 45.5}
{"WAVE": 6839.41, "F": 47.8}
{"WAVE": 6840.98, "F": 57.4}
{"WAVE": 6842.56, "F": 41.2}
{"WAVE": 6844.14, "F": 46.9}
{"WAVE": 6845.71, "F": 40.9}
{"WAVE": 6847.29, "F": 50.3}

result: 1.26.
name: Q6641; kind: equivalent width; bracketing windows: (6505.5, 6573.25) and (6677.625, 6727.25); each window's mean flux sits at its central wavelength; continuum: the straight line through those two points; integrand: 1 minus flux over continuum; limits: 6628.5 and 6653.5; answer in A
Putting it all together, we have 1.5 A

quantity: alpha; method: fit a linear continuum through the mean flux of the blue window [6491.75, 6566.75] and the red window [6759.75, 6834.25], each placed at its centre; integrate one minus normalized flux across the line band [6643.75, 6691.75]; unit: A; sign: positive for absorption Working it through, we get 4.0 A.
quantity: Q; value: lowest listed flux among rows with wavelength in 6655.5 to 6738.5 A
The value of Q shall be 28.4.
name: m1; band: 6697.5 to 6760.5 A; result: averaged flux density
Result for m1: 74.5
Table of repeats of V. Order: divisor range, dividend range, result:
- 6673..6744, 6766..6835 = 0.68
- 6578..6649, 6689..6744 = 1.61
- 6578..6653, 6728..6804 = 1.48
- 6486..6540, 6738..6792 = 1.56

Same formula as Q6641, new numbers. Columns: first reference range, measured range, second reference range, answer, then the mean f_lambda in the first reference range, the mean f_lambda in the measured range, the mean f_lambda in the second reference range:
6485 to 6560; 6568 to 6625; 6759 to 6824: 3.2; 53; 49.4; 50.3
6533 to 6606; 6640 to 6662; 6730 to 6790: 5.6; 54.3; 48.1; 77.9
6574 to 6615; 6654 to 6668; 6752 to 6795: 0.7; 49.1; 47.6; 51.7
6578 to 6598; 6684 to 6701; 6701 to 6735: 1.7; 50.6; 44.5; 49.3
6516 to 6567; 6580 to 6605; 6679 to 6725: 2.0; 56.3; 49.4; 48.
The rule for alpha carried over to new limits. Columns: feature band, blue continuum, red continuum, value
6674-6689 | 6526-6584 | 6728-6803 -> 4.3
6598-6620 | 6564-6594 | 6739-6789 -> 4.5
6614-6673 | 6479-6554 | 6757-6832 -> 3.9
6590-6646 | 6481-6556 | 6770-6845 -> 3.6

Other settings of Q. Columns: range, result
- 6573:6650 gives 30.2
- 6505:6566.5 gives 40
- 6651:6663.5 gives 39.2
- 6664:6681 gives 39.4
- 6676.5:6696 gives 36.9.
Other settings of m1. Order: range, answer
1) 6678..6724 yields 48.1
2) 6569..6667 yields 48.8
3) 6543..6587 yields 54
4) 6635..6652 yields 48.2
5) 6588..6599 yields 48.7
